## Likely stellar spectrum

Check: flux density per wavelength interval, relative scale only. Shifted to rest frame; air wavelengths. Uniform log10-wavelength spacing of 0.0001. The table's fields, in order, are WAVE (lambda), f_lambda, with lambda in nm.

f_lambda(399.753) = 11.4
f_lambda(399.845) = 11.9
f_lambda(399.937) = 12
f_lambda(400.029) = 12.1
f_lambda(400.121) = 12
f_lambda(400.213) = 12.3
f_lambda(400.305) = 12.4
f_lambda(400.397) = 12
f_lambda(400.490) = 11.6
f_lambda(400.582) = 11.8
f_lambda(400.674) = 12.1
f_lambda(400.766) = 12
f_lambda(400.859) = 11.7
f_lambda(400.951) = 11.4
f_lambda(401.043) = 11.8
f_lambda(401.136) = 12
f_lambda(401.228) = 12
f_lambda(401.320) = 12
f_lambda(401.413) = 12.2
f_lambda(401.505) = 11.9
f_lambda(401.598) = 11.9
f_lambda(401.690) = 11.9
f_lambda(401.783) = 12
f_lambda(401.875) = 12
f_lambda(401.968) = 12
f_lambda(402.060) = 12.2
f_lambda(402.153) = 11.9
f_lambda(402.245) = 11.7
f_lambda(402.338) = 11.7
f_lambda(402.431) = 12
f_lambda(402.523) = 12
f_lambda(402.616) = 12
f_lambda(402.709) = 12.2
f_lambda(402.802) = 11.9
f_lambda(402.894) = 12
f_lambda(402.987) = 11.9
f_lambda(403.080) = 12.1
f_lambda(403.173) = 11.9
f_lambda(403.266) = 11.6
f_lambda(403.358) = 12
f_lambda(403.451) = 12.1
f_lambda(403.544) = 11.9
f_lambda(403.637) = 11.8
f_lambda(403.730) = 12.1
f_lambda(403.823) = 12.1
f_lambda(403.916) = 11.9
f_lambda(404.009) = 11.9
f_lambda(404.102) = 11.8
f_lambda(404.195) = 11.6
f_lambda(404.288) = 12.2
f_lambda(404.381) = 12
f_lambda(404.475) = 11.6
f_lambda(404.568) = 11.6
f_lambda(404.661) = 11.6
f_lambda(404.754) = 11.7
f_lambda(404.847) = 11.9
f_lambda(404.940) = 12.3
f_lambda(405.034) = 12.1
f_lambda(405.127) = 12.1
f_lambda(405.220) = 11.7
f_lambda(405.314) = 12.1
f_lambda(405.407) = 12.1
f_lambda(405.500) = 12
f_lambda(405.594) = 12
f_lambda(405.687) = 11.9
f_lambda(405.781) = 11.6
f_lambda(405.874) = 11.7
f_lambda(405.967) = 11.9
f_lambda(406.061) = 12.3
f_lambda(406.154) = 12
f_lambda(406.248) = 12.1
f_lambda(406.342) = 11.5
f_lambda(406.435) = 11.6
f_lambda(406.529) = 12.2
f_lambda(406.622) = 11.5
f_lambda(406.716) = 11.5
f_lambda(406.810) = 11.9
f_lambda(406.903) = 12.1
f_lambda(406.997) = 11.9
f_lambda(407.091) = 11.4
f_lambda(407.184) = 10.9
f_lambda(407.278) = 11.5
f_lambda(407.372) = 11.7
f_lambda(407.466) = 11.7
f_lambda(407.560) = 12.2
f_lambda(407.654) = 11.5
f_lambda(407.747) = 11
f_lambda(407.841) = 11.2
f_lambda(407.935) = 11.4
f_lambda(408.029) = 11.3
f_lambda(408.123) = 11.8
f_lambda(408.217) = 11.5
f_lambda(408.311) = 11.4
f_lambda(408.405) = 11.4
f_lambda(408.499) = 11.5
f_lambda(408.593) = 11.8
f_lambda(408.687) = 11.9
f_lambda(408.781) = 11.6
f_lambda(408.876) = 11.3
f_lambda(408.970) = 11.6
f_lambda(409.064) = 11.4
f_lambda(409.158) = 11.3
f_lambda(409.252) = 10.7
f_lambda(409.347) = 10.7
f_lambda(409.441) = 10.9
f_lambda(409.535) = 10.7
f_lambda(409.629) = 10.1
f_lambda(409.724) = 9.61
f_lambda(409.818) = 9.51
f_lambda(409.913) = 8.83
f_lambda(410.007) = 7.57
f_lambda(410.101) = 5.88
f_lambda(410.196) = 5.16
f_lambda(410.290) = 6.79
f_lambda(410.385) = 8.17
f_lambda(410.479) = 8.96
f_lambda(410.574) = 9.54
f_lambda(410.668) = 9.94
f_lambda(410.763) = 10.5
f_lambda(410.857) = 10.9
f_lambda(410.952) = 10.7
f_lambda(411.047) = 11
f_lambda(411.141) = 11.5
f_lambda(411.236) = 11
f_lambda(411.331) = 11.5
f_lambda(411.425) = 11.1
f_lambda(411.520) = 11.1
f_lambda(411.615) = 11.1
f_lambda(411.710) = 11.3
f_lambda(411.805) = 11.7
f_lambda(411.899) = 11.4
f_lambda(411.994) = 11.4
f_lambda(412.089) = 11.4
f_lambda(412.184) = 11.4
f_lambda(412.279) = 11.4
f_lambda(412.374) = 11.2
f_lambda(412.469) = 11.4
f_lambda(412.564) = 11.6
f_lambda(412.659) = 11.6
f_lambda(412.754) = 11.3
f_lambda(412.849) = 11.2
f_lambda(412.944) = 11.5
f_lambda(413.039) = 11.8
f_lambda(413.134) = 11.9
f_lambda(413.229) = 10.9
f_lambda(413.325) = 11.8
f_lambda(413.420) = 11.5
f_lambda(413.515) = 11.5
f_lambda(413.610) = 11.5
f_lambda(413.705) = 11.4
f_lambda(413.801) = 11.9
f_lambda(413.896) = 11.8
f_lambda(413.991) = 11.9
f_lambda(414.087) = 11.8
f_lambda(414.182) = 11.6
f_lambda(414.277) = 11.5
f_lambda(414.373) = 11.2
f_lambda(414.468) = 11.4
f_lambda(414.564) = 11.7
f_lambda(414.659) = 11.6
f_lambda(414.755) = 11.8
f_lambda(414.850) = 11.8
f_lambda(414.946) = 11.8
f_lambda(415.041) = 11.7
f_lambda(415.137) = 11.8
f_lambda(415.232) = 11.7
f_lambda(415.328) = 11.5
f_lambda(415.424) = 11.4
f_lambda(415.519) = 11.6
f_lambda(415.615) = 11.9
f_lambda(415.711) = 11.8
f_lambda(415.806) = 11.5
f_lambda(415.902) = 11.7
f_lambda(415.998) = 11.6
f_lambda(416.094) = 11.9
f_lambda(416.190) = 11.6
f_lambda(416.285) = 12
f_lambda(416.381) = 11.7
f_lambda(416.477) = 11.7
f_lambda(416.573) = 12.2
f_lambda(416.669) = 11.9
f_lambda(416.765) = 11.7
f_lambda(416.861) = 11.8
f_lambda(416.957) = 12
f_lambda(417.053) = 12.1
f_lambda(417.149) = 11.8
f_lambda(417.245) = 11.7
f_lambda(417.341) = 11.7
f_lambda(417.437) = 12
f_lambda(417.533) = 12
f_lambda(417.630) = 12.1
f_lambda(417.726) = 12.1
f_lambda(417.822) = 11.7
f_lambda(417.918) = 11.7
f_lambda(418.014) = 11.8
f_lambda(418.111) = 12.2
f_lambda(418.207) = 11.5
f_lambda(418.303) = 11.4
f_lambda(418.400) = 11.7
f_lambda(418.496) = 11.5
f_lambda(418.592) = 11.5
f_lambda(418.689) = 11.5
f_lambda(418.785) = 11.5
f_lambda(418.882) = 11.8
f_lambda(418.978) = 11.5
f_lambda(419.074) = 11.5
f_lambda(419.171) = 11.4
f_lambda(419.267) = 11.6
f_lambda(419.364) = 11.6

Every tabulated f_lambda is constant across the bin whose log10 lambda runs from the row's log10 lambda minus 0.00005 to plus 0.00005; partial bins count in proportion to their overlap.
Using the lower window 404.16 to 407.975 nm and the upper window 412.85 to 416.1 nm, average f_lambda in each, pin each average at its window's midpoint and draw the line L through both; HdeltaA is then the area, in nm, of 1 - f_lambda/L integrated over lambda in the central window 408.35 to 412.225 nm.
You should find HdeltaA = 0.44 nm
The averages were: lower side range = 11.8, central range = 10.4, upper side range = 11.6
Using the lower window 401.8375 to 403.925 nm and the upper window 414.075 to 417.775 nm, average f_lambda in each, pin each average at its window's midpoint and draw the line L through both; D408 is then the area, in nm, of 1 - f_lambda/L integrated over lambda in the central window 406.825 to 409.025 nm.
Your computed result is 0.06 nm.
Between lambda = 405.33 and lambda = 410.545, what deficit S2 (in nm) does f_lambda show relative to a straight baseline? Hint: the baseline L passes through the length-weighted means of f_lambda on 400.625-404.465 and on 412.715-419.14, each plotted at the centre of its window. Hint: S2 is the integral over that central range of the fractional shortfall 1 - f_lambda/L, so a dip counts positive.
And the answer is 0.40 nm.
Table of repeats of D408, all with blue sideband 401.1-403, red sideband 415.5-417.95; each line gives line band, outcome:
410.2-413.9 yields 0.292 nm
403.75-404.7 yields 0.009 nm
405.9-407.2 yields 0.015 nm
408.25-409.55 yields 0.065 nm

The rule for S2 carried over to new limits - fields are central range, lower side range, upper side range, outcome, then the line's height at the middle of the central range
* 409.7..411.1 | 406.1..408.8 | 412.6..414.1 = 0.33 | 11.6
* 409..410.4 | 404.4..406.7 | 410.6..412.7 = 0.27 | 11.4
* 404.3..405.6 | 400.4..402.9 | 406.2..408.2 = -0.02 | 11.7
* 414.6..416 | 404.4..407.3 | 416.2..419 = 0.01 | 11.8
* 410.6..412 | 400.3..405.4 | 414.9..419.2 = 0.09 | 11.8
